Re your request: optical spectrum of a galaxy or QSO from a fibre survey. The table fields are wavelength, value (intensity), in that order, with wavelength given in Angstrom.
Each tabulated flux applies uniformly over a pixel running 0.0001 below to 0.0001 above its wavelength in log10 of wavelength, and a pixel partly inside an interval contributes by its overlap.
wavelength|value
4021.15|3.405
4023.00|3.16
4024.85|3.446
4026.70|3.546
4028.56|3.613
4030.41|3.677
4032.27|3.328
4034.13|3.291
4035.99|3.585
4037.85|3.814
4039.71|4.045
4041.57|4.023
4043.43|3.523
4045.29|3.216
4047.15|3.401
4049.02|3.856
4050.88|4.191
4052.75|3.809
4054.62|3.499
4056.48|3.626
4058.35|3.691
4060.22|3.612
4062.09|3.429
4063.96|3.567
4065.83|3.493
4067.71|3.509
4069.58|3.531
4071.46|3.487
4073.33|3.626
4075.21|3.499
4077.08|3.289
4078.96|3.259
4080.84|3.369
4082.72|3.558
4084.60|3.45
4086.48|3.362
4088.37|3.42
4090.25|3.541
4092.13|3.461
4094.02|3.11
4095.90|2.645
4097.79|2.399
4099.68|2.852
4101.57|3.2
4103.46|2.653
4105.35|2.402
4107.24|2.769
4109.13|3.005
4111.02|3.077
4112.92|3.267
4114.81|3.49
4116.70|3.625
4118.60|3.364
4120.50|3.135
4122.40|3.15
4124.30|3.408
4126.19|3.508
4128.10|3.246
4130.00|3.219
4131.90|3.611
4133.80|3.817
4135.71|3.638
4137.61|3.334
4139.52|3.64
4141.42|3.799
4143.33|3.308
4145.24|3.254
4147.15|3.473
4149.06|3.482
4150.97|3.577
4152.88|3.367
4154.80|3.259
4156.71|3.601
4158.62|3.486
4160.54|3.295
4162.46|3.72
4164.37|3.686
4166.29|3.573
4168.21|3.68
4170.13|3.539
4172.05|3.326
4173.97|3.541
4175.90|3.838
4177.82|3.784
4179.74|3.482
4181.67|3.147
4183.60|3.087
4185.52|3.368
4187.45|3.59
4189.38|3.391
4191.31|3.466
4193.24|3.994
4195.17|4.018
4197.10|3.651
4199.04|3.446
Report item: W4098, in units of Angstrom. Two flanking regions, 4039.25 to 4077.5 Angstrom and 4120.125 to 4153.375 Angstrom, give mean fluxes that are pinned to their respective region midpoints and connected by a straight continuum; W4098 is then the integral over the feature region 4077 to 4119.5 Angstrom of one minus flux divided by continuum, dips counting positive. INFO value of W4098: 4.6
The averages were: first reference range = 3.62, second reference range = 3.45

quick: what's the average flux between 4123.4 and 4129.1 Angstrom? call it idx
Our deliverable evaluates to 3.39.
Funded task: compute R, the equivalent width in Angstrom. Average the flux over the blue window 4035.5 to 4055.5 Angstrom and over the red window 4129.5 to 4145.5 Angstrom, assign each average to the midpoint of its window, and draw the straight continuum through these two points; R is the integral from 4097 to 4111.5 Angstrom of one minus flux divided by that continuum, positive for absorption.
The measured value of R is 3.3 Angstrom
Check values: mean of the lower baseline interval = 3.73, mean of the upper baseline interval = 3.53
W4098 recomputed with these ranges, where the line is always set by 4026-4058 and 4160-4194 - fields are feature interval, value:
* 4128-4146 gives 0.3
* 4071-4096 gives 1.6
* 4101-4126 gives 3.2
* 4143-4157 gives 0.6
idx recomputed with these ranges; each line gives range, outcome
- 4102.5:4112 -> 2.78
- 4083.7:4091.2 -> 3.44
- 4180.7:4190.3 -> 3.31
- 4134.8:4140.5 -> 3.54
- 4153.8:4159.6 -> 3.45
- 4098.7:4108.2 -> 2.77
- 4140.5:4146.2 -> 3.45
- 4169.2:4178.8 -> 3.61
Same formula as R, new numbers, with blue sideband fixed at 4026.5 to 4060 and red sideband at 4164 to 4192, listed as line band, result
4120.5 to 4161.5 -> 1.10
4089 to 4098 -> 1.25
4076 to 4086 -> 0.62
